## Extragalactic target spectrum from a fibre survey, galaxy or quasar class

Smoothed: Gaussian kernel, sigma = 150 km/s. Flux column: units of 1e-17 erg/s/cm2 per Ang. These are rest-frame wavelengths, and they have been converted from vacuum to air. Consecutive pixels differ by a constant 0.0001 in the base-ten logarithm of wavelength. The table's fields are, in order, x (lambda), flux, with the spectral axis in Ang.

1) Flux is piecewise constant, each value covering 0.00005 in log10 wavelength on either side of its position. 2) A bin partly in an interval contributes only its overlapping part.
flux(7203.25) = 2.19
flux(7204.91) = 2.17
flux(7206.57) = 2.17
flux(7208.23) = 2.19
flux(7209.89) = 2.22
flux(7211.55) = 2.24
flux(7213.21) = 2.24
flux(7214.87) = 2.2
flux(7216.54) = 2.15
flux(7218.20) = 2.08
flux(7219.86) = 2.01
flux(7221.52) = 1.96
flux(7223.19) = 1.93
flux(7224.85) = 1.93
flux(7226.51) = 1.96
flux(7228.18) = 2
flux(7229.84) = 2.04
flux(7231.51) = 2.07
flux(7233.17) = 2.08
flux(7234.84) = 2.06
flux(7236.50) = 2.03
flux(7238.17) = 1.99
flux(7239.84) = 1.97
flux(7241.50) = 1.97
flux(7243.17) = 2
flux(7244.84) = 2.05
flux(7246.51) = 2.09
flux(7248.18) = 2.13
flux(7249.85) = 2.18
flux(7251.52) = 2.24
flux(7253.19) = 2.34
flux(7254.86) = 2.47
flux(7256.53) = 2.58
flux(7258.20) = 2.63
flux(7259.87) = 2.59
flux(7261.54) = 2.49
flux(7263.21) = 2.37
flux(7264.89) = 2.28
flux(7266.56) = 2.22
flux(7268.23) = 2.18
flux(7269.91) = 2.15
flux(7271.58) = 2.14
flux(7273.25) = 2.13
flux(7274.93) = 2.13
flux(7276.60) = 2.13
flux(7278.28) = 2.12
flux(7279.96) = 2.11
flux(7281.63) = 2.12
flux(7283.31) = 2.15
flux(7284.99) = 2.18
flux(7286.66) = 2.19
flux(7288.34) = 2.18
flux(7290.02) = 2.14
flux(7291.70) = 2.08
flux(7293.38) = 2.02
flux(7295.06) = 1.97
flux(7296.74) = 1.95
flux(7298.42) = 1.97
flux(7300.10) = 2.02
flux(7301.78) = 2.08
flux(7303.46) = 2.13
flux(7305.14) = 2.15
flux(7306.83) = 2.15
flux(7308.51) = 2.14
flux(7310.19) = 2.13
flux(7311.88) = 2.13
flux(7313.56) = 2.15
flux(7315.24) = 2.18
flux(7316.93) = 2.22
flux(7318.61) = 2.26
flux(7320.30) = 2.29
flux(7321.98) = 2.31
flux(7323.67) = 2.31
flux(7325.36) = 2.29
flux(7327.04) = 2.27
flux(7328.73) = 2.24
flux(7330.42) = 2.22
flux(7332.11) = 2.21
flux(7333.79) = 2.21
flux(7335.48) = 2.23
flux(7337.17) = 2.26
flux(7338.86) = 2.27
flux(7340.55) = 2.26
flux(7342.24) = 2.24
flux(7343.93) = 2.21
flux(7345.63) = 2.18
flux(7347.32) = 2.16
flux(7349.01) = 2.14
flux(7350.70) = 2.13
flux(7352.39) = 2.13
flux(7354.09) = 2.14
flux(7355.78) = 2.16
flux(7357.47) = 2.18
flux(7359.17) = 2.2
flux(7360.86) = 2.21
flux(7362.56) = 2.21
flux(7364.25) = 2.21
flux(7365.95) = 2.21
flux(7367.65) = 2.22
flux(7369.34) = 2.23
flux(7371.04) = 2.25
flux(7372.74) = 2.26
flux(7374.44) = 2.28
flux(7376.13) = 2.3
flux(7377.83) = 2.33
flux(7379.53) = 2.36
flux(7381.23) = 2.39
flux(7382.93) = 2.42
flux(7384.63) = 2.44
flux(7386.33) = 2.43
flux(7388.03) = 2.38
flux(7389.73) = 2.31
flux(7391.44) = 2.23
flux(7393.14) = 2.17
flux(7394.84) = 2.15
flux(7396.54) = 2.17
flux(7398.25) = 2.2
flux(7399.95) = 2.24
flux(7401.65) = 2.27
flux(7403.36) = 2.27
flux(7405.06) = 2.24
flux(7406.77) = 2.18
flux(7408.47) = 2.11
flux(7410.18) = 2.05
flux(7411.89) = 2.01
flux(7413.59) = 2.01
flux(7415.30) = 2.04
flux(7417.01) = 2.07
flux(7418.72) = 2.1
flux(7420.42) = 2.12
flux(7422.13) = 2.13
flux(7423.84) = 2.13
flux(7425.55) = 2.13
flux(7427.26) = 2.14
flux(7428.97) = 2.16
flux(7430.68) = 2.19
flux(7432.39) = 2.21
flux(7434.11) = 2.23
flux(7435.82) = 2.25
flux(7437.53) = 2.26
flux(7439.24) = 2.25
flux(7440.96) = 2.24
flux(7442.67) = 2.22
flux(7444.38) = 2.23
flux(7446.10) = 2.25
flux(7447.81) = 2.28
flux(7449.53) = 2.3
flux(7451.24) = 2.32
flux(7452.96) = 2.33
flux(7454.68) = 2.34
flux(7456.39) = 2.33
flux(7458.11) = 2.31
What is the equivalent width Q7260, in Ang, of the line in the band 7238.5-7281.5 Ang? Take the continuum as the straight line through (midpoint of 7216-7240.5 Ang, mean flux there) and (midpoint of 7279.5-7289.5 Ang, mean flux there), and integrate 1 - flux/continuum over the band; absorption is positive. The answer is -2.62 Ang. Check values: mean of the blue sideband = 2.02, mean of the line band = 2.22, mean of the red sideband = 2.16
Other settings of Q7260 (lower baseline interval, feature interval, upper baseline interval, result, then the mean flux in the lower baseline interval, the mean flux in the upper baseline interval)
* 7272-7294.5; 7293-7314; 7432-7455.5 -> 0.7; 2.13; 2.27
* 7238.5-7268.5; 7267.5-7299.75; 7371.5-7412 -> 2.2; 2.26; 2.26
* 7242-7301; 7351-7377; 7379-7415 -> 0.1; 2.19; 2.24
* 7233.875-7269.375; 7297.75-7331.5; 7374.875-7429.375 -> 0.6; 2.23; 2.21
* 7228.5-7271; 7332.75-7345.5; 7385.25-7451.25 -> -0.2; 2.21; 2.2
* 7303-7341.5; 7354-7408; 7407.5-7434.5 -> -2.6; 2.22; 2.11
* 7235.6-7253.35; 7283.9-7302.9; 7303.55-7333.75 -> 0.8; 2.08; 2.21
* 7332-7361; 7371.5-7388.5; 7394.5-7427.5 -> -1.5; 2.2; 2.14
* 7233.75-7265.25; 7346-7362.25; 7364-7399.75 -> 0.8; 2.23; 2.28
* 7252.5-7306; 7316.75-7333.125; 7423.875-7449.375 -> -0.4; 2.2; 2.22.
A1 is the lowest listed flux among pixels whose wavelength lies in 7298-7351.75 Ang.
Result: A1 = 1.97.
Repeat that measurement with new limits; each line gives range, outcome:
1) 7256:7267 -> 2.22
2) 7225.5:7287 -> 1.96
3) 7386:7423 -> 2.01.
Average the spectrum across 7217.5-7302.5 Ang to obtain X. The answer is 2.14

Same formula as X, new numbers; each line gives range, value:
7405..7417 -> 2.08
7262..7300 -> 2.13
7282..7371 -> 2.18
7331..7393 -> 2.25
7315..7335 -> 2.25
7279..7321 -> 2.12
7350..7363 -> 2.17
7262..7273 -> 2.23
